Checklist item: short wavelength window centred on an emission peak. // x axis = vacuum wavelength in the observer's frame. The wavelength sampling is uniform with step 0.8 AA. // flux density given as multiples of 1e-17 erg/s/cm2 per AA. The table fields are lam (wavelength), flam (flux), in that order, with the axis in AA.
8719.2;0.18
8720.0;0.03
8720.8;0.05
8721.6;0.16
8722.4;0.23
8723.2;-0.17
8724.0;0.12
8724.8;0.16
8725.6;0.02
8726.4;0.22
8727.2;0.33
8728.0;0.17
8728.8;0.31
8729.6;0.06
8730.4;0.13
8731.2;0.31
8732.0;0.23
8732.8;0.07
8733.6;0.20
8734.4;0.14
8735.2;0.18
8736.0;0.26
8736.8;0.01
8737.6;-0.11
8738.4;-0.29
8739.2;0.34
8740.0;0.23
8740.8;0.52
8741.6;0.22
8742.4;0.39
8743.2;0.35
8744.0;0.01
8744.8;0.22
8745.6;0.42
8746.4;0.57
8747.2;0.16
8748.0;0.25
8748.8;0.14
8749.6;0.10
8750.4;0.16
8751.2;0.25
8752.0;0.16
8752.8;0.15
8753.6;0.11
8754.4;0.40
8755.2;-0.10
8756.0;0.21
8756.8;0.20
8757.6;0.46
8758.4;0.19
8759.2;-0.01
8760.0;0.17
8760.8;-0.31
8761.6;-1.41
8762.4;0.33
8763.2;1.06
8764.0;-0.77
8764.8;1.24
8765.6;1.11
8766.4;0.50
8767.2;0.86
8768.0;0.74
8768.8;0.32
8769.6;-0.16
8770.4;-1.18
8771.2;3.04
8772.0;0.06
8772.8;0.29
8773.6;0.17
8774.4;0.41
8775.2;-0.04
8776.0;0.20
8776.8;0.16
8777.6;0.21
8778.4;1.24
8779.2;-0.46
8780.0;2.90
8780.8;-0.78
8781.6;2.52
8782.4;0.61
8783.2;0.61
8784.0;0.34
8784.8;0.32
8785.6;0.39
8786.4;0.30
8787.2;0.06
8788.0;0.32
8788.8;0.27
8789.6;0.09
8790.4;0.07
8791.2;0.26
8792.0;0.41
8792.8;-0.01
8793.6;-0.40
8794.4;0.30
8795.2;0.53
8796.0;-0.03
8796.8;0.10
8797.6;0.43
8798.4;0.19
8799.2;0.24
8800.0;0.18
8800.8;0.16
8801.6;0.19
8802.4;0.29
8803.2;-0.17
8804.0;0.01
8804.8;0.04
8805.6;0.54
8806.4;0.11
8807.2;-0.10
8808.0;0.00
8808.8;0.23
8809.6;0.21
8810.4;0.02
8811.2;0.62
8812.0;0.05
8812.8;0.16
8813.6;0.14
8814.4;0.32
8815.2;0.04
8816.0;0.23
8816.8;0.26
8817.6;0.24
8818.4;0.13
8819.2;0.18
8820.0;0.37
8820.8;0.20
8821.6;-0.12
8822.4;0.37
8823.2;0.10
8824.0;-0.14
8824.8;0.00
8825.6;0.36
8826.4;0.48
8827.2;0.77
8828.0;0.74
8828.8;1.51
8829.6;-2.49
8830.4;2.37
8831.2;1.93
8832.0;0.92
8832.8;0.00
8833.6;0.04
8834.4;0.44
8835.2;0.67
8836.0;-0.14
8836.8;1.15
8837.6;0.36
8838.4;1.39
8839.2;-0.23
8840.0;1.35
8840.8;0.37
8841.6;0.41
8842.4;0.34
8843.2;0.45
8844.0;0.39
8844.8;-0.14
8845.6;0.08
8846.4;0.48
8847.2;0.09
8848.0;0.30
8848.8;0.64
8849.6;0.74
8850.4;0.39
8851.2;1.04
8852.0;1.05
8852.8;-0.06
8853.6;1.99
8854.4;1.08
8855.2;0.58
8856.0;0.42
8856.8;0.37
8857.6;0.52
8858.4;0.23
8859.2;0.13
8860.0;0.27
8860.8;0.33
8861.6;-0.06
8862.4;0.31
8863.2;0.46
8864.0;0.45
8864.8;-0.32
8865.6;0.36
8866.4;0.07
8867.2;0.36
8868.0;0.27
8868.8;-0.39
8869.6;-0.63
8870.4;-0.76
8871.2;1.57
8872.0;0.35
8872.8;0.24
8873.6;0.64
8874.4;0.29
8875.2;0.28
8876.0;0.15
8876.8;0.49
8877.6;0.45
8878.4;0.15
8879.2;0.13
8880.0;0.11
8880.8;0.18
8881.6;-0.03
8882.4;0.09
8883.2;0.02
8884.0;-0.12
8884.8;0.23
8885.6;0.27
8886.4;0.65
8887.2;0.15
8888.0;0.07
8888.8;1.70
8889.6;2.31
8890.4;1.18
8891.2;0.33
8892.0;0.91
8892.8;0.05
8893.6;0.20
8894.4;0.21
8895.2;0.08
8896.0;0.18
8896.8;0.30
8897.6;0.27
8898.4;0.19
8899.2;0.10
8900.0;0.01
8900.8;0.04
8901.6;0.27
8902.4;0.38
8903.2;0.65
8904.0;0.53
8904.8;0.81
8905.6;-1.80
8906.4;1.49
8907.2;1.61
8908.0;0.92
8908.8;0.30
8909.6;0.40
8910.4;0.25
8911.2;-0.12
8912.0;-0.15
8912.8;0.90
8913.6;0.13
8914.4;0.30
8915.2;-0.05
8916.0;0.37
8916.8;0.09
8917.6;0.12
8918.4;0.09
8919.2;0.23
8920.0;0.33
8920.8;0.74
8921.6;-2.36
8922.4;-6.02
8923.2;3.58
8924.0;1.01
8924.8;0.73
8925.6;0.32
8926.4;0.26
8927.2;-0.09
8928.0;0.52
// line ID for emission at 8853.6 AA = H-beta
